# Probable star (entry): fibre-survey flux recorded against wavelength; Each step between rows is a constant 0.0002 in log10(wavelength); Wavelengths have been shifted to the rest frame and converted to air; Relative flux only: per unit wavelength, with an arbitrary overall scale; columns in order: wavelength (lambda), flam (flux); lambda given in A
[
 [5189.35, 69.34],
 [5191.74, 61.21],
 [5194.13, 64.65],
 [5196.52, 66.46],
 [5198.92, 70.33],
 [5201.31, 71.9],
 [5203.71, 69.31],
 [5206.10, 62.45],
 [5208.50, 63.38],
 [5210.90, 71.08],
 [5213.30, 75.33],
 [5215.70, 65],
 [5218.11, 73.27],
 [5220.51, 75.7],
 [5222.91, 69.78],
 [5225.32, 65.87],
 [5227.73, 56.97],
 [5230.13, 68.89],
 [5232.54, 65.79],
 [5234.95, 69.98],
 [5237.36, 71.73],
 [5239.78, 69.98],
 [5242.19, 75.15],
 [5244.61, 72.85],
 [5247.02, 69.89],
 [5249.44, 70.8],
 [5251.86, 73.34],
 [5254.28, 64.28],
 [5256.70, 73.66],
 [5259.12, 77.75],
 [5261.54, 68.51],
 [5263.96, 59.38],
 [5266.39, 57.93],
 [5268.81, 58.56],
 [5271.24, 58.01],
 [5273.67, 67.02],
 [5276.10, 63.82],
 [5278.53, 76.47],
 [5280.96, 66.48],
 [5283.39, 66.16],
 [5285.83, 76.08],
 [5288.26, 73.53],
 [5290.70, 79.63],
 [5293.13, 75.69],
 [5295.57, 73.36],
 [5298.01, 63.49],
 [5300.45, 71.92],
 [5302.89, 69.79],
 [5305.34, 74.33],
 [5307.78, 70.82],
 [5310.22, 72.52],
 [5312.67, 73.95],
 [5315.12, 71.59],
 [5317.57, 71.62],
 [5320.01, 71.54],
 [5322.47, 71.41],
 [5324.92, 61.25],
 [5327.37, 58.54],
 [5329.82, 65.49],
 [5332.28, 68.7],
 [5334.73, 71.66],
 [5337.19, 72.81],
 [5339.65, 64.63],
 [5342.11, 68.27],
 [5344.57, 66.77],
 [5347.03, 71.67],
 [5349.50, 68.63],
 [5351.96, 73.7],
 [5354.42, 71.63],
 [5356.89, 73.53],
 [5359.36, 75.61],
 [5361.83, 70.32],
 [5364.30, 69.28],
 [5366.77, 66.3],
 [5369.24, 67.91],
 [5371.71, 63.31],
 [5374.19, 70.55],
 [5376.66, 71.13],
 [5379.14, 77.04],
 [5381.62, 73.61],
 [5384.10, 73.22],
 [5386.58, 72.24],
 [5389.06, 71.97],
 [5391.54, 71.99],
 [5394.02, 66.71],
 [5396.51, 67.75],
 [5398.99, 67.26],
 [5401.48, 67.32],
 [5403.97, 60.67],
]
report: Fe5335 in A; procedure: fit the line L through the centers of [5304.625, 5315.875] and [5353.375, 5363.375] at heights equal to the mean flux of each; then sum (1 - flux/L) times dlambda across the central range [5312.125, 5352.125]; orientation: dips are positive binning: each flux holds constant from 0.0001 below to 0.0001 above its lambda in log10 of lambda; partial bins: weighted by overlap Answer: 2.14 A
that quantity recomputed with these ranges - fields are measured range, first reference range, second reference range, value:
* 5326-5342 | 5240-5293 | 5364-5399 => 0.6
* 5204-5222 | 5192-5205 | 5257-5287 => -0.5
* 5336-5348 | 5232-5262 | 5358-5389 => 0.4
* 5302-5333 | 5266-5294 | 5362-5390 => 0.0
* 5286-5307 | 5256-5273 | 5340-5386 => -2.0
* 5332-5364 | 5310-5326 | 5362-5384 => -0.2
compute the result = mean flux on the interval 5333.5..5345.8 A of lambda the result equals 68.8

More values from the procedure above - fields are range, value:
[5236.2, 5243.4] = 72.2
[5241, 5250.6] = 72.2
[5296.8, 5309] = 70.1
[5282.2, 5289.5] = 71.9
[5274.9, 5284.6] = 68.3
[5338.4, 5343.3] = 66.4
